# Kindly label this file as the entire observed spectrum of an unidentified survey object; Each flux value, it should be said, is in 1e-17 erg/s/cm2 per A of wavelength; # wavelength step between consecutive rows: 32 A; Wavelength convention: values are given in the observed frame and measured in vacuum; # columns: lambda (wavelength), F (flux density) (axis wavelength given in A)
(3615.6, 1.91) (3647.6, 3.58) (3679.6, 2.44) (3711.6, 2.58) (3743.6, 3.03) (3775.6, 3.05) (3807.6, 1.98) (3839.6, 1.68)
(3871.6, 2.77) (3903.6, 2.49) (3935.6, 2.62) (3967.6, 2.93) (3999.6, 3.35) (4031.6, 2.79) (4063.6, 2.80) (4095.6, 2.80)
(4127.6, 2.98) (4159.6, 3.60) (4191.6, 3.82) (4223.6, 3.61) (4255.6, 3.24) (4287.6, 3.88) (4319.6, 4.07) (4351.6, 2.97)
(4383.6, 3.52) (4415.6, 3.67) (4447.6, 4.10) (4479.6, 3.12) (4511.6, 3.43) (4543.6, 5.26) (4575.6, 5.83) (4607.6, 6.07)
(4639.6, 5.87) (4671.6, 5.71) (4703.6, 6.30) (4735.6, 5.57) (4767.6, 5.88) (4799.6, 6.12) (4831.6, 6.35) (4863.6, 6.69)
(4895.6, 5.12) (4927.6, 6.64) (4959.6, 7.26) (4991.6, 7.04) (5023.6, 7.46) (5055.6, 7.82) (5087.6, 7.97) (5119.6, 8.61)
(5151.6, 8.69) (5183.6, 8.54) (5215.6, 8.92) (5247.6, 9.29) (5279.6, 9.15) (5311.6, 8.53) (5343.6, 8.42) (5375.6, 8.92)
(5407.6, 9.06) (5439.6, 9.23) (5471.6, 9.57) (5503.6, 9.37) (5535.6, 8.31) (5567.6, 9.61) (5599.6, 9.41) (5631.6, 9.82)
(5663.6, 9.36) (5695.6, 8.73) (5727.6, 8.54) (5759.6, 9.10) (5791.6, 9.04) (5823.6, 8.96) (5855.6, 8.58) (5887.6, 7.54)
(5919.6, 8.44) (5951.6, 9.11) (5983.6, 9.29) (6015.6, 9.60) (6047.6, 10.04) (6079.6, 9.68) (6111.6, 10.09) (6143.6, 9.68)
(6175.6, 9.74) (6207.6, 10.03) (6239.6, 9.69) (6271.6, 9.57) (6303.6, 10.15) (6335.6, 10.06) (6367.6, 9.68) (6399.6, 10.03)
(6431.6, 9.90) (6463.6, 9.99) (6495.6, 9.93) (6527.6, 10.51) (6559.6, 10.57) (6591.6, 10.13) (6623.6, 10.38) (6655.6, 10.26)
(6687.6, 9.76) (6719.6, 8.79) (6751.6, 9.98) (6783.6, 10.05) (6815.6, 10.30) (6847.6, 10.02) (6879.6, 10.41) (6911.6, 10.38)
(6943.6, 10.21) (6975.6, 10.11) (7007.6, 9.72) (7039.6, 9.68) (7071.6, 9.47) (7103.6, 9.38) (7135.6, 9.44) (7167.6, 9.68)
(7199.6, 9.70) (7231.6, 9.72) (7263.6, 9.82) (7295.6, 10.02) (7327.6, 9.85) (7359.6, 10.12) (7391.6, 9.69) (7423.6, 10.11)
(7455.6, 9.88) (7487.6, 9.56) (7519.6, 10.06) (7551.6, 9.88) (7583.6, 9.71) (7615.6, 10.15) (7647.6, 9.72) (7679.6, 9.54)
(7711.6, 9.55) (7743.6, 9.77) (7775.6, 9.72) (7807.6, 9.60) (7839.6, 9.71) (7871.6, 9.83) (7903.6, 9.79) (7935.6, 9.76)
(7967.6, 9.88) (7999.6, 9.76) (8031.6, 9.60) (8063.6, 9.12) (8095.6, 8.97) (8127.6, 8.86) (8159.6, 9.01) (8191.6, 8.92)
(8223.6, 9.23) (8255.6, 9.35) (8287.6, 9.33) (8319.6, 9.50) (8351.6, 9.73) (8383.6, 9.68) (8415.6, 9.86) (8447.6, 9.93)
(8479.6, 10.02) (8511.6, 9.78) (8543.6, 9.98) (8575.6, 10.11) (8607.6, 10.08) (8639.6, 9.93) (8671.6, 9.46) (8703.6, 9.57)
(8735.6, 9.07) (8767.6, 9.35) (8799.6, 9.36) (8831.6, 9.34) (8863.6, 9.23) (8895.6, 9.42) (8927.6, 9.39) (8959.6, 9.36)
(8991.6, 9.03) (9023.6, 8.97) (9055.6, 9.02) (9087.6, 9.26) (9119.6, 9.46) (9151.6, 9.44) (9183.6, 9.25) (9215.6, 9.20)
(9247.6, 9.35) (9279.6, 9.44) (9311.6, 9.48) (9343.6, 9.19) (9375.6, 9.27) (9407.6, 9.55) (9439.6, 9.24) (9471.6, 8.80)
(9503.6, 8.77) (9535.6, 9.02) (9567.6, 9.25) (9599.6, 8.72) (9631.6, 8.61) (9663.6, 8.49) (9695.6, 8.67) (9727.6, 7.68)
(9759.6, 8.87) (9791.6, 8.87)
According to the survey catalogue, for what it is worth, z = 0.139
